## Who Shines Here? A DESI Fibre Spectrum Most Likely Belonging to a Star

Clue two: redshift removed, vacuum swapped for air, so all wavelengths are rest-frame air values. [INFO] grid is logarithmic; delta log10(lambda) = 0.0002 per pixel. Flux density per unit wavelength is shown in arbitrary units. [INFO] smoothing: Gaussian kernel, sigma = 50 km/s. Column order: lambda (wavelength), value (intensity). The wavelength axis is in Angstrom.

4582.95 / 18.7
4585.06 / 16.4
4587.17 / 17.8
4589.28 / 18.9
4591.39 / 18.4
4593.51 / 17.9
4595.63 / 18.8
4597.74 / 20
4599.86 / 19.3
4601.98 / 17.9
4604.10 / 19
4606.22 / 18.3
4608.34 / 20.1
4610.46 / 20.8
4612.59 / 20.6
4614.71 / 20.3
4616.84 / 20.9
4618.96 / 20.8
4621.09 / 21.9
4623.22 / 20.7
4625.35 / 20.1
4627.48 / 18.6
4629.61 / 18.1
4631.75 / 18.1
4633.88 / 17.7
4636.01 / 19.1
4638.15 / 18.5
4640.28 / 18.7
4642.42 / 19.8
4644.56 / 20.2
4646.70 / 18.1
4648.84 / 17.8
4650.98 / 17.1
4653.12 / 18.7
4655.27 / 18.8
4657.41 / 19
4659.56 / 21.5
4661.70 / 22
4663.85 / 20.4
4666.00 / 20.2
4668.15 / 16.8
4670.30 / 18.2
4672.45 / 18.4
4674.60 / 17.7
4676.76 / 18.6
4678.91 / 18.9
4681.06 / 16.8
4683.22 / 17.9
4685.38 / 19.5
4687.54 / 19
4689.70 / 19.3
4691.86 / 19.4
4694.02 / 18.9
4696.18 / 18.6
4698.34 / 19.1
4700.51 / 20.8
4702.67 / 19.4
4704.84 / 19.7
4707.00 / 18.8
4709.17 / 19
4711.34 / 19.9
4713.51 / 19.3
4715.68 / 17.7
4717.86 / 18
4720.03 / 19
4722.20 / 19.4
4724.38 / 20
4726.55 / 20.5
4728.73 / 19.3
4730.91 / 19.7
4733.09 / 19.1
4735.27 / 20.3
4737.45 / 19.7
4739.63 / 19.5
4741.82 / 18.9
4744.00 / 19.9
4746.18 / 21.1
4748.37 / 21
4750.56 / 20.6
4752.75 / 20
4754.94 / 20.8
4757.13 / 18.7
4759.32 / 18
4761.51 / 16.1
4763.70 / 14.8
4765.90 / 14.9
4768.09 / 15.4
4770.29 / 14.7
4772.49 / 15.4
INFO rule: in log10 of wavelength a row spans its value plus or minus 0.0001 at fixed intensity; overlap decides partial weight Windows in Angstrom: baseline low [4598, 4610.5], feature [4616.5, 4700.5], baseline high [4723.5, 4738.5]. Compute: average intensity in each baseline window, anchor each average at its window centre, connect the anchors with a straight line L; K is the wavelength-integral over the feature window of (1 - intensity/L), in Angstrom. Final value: 1.52 Angstrom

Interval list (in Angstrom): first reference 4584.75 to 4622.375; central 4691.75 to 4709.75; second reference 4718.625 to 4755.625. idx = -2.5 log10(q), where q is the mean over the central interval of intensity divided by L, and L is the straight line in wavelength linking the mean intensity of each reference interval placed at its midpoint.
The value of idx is 0.03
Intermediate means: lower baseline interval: 19.4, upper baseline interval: 19.9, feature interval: 19.3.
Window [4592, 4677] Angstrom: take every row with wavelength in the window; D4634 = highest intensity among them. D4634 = 22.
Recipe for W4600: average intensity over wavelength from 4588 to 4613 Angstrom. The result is 19.1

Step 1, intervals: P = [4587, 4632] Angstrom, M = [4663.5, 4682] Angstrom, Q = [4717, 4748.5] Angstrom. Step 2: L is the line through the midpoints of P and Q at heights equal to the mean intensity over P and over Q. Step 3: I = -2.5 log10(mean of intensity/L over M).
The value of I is 0.07 mag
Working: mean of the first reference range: 19.5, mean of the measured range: 18.4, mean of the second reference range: 19.7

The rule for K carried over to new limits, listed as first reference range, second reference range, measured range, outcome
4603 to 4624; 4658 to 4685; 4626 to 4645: 1.0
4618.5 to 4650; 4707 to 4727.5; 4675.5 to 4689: 0.5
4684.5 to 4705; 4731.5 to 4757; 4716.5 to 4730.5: 0.3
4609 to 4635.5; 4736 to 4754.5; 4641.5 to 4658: 1.0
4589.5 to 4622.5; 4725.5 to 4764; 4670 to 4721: 1.7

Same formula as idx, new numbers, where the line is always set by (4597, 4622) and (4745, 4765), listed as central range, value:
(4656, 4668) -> -0.036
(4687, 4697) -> 0.020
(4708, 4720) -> 0.027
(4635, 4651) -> 0.056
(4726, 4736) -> -0.032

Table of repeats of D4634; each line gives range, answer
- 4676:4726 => 20.8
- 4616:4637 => 21.9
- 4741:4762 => 21.1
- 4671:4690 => 19.5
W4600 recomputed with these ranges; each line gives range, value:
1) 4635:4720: 19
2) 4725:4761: 19.8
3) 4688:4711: 19.3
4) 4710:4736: 19.3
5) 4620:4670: 19.2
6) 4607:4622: 20.7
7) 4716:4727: 19.2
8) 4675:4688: 18.4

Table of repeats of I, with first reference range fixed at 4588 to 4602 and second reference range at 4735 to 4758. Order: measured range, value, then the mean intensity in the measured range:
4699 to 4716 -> 0.018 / 19.4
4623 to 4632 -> 0.001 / 19.1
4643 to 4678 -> 0.020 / 19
